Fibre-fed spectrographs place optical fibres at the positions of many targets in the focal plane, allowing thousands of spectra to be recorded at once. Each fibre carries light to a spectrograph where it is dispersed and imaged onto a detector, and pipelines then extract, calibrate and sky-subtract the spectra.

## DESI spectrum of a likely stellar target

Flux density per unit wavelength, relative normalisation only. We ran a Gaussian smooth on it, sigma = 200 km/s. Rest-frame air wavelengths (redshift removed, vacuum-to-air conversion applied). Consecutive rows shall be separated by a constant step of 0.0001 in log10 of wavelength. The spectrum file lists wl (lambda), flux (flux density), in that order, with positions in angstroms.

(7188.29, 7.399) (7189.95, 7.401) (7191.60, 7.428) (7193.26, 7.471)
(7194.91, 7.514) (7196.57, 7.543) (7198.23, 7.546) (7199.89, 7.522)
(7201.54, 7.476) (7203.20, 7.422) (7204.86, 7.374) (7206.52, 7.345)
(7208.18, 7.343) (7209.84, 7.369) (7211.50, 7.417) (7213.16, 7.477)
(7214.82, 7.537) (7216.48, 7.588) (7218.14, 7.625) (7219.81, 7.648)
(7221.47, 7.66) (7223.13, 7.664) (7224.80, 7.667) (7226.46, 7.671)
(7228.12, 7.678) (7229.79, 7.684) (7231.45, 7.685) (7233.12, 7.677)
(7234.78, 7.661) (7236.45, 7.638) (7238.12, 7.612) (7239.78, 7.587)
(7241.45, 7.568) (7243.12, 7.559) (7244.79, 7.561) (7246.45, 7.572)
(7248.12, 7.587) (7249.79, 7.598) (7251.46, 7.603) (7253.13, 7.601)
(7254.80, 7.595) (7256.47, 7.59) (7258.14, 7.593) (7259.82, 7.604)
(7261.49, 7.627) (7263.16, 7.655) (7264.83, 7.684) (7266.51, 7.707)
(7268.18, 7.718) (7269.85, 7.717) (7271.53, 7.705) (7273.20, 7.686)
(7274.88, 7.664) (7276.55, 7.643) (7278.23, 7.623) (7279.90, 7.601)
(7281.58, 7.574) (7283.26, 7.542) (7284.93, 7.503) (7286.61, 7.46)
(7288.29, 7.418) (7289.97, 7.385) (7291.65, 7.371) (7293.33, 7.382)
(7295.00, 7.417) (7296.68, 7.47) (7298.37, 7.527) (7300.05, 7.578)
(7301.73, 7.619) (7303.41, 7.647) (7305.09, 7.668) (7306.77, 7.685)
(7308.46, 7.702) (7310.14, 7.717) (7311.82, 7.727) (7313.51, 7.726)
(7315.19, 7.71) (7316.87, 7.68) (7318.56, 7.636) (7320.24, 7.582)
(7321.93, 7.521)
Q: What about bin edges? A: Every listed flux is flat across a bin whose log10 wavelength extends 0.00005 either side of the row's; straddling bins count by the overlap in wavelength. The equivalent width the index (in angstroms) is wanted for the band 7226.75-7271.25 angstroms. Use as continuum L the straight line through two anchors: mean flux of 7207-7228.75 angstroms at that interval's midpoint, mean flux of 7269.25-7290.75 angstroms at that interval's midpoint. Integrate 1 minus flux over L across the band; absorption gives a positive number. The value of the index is -0.36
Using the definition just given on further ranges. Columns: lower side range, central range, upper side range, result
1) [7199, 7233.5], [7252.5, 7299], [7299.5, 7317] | 0.4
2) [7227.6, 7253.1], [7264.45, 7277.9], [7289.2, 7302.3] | -0.3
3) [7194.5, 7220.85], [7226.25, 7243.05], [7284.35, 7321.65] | -0.3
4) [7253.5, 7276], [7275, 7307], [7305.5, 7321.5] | 0.6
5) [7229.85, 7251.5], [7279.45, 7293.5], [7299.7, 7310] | 0.3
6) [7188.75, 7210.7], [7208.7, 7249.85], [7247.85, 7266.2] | -0.4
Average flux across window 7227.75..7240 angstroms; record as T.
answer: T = 7.65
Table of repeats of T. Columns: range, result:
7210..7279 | 7.62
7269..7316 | 7.59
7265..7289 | 7.61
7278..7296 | 7.48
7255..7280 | 7.65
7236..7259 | 7.59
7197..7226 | 7.51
